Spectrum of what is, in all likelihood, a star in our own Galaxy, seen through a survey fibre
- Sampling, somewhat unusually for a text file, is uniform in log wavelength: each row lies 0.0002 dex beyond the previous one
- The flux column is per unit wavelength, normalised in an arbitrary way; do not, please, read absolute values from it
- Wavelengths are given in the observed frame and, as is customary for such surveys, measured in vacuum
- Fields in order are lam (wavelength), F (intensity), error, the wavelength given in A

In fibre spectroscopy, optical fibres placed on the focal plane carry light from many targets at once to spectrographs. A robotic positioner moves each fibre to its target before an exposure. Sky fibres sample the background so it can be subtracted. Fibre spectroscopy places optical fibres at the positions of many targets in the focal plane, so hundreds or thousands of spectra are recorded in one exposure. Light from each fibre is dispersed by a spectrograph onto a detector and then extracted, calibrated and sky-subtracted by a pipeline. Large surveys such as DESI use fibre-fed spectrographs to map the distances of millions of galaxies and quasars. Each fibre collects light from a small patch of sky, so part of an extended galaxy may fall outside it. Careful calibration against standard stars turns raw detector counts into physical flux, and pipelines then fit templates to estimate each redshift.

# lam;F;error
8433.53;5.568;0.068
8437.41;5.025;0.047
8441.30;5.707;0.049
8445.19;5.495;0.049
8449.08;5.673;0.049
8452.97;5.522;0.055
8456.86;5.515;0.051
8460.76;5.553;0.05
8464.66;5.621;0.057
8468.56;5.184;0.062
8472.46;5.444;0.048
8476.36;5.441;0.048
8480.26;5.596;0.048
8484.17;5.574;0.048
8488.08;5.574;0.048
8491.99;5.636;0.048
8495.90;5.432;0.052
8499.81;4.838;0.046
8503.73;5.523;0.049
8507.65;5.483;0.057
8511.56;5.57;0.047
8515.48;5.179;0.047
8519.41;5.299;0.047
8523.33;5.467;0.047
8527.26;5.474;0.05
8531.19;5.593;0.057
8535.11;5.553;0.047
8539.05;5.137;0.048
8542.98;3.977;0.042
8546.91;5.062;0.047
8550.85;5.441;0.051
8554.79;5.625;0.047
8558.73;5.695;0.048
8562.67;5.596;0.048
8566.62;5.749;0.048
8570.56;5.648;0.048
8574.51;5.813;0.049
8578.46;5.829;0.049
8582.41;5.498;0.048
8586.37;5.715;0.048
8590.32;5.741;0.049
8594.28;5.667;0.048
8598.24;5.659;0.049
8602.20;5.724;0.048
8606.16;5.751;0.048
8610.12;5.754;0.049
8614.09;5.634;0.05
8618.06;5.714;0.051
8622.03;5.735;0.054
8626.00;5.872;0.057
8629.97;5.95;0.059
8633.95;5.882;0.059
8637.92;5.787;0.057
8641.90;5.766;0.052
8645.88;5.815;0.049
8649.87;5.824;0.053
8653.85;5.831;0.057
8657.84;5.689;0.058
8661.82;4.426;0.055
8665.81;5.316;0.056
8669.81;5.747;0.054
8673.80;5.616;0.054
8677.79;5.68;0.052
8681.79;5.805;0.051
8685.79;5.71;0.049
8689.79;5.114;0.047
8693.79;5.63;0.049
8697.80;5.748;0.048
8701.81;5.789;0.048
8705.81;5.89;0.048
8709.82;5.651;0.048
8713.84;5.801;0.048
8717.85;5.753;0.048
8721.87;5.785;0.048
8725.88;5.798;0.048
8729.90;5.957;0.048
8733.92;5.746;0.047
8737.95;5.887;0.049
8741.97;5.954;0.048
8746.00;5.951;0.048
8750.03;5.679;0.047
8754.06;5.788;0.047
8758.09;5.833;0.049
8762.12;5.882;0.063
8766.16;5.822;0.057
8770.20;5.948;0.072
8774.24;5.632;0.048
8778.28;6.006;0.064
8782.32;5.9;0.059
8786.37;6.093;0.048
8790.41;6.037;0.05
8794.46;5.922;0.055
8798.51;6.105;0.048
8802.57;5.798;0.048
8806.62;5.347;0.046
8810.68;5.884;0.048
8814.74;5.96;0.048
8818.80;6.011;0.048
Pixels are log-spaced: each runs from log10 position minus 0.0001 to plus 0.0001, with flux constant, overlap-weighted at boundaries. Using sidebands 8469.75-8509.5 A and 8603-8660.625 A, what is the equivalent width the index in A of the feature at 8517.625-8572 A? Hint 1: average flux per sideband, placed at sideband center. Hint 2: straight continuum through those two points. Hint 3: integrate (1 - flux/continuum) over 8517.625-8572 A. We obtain 1.9 A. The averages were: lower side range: 5.45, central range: 5.38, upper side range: 5.77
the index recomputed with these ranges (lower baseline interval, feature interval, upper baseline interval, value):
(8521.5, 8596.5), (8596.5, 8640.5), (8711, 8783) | -1.34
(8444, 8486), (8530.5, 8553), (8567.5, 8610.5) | 2.11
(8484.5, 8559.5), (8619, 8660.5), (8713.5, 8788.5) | -1.36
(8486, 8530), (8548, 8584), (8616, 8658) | -0.34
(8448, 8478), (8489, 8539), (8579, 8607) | 1.37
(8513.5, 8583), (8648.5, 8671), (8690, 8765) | 0.79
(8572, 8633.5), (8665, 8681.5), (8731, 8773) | 0.45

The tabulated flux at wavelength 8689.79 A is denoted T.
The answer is 5.114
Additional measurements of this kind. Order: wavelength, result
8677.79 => 5.68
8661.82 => 4.426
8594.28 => 5.667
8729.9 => 5.957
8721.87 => 5.785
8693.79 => 5.63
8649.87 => 5.824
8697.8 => 5.748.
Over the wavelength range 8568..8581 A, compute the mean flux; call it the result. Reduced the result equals 5.75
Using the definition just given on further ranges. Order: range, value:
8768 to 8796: 5.93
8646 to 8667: 5.46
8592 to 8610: 5.71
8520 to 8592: 5.47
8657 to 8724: 5.6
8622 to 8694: 5.64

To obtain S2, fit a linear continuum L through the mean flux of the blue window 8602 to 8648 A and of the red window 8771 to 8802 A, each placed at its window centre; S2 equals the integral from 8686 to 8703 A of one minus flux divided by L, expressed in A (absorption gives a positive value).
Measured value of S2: 0.8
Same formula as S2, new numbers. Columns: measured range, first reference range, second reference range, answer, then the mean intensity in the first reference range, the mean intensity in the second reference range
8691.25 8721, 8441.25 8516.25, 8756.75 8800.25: 0.4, 5.48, 5.93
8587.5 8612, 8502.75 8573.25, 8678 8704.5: -1.0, 5.4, 5.64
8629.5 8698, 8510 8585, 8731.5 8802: 0.7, 5.43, 5.89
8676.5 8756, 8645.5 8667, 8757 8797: -1.0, 5.46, 5.91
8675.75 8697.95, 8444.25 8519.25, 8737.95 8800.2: 0.7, 5.46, 5.9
